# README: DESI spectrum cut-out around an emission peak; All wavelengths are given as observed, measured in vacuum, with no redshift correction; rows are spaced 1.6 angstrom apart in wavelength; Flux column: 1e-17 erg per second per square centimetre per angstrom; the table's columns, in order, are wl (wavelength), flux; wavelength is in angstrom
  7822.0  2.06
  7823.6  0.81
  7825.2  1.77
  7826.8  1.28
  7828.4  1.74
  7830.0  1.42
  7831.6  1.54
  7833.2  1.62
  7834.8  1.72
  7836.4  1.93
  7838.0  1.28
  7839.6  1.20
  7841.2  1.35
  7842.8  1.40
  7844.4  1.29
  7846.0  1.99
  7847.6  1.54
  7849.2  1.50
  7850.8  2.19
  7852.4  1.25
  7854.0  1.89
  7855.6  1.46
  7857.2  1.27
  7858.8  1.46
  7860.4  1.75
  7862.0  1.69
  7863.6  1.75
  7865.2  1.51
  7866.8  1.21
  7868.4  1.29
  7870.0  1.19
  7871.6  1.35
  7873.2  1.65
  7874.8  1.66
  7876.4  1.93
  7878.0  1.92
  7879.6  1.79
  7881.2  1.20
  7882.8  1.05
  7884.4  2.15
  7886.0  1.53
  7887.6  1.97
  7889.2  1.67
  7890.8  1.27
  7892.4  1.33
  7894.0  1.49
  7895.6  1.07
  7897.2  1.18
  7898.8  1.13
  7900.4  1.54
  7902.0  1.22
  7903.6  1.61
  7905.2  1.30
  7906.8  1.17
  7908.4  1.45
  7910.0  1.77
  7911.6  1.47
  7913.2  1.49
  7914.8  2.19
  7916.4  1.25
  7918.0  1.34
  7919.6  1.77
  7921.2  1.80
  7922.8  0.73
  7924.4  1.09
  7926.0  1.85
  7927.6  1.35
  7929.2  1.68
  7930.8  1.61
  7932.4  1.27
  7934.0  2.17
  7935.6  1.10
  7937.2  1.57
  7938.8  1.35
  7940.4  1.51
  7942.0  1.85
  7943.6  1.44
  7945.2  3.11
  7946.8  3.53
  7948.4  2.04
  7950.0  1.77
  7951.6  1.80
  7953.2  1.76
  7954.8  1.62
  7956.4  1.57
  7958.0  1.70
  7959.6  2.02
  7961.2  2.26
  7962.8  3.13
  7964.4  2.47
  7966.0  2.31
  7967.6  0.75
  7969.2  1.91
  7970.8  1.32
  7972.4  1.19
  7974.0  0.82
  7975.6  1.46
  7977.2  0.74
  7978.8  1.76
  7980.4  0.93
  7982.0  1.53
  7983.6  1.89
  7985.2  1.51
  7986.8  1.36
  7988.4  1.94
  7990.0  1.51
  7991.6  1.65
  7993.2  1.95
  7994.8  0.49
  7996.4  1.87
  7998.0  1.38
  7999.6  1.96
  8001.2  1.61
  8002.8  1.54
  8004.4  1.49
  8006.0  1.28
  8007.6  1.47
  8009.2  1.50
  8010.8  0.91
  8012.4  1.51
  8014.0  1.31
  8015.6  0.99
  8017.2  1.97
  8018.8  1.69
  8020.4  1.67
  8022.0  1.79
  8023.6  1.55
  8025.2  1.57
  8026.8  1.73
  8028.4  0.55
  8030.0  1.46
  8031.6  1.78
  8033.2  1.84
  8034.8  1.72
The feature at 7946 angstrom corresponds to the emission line [S II]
